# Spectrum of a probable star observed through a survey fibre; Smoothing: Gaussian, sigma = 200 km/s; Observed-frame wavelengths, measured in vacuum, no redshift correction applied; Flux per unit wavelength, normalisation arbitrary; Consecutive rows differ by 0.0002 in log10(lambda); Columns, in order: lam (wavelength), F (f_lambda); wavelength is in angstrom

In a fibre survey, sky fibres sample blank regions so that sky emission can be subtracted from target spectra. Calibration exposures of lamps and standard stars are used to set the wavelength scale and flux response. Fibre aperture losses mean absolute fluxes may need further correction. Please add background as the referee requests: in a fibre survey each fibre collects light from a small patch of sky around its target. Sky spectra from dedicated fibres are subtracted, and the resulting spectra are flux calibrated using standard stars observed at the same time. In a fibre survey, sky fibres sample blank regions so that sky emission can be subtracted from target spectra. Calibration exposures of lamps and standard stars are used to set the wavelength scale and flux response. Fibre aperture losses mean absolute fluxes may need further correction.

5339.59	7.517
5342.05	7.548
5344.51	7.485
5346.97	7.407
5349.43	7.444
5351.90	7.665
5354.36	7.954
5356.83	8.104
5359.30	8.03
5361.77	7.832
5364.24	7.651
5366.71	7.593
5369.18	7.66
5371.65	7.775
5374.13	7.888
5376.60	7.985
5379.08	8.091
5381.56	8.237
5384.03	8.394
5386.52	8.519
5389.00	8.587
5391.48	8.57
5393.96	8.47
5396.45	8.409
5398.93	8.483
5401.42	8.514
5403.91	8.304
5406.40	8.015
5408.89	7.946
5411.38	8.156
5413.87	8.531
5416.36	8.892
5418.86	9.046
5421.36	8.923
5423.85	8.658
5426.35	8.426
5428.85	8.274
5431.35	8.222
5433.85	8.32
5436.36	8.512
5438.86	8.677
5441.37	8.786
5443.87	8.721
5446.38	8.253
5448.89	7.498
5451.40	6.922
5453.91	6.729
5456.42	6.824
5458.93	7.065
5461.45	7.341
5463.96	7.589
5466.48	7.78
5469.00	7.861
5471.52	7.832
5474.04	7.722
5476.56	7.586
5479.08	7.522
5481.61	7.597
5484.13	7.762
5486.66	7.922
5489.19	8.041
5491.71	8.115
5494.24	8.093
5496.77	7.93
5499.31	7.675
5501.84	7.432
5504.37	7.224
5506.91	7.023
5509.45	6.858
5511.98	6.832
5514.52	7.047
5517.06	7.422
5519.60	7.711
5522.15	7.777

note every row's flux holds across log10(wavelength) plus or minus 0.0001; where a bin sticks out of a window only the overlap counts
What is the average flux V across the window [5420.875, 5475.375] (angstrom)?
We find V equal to 7.94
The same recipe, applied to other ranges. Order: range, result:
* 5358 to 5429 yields 8.27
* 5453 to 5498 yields 7.64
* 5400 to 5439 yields 8.46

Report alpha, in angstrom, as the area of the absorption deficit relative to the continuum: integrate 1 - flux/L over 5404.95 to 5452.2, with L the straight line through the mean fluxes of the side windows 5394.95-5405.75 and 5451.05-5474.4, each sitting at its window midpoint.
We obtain -2.6 angstrom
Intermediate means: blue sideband 8.4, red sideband 7.37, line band 8.37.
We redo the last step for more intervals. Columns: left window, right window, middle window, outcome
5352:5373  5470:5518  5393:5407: -1.15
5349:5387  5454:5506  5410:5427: -1.92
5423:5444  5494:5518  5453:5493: 1.30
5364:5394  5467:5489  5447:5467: 1.50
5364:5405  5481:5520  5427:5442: -1.02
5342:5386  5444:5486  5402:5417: -1.16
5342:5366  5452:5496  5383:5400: -1.79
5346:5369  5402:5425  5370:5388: -0.20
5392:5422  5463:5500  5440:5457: 0.81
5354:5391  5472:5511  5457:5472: 0.37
